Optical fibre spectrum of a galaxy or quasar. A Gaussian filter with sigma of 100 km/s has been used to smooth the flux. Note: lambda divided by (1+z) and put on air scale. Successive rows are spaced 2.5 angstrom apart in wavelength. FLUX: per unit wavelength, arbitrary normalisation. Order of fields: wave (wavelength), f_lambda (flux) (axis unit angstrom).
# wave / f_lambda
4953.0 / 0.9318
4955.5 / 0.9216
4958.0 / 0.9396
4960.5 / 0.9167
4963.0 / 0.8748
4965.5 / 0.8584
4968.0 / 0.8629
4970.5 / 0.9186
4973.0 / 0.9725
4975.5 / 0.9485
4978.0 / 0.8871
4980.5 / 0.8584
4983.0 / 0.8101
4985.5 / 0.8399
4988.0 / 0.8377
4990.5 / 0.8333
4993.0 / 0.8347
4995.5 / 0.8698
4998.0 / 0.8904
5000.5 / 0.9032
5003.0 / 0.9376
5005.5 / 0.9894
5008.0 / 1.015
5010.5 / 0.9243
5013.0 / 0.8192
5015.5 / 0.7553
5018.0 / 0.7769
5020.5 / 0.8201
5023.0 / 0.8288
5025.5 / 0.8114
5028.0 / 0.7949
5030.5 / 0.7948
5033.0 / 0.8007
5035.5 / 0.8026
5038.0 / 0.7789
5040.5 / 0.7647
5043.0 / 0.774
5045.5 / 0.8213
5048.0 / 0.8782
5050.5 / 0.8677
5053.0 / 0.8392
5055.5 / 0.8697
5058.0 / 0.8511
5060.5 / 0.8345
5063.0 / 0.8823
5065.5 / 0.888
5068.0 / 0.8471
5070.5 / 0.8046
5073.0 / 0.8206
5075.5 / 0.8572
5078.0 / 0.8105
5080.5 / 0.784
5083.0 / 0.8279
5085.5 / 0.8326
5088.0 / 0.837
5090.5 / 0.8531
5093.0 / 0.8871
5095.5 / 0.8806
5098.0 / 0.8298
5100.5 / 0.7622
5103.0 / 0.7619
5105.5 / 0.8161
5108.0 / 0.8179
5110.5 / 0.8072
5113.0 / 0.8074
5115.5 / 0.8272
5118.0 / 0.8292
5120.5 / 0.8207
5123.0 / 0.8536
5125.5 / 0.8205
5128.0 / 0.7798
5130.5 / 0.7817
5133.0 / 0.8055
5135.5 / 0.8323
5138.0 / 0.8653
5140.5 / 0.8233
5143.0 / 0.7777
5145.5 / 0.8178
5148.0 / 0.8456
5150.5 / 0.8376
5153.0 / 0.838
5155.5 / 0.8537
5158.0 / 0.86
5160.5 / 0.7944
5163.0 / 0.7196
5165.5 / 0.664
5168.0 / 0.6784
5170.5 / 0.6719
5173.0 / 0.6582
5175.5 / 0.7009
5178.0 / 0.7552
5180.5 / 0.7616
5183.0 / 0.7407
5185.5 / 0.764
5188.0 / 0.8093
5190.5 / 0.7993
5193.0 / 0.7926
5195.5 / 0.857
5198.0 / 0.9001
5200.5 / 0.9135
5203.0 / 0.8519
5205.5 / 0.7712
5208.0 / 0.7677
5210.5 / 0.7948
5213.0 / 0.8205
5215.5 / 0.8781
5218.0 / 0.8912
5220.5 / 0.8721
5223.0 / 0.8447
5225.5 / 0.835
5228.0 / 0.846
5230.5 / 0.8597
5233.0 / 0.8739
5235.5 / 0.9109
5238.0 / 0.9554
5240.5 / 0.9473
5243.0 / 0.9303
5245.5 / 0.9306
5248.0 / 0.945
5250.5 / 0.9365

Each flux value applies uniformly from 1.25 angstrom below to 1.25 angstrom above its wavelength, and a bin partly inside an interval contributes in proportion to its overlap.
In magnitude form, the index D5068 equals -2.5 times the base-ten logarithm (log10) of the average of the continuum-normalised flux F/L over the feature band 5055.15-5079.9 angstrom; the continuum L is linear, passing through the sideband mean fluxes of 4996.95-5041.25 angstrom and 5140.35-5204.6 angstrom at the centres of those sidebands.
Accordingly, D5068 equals -0.02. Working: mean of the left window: 0.846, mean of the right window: 0.787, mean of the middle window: 0.844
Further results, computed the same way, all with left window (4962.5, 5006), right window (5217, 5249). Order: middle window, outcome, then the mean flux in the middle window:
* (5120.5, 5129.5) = 0.092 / 0.817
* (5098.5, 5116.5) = 0.114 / 0.801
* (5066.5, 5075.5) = 0.072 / 0.83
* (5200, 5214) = 0.100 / 0.815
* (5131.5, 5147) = 0.090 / 0.82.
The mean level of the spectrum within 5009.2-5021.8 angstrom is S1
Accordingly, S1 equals 0.82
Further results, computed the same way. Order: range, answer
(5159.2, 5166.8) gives 0.727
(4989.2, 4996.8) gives 0.846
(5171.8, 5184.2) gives 0.724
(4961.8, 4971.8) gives 0.879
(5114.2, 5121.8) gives 0.826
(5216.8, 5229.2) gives 0.858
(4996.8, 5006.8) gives 0.931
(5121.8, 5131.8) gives 0.809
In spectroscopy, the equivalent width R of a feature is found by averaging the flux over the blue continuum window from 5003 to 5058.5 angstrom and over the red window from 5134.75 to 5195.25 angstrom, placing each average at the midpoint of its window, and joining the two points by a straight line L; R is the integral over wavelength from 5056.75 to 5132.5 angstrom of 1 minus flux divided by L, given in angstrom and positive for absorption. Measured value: -1.6 angstrom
